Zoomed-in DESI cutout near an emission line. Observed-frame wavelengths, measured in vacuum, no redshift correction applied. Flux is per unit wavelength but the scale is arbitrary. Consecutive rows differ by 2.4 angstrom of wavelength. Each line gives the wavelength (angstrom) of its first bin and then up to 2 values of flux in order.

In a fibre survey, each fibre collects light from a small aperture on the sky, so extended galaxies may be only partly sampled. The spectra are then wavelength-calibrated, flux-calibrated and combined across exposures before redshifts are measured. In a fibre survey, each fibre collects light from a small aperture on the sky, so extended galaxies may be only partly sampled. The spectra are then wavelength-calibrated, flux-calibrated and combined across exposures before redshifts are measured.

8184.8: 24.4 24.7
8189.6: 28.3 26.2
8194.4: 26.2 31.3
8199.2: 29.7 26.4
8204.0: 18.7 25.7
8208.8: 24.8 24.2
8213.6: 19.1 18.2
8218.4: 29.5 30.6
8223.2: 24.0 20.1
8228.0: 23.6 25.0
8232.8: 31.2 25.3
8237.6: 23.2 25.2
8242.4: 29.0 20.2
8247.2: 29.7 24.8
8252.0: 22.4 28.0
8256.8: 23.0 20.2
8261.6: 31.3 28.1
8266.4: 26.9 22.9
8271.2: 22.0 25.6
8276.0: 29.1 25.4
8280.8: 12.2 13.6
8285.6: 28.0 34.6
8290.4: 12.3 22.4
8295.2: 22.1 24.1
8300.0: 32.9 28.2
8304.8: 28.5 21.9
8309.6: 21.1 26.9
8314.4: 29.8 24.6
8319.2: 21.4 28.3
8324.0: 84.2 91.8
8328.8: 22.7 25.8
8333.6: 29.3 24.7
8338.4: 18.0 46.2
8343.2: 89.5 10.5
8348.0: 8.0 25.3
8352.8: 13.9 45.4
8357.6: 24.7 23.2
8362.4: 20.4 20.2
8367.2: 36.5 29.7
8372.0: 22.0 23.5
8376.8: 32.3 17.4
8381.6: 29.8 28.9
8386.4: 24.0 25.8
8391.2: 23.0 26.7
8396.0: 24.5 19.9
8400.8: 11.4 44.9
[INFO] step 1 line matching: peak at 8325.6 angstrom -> [S II]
